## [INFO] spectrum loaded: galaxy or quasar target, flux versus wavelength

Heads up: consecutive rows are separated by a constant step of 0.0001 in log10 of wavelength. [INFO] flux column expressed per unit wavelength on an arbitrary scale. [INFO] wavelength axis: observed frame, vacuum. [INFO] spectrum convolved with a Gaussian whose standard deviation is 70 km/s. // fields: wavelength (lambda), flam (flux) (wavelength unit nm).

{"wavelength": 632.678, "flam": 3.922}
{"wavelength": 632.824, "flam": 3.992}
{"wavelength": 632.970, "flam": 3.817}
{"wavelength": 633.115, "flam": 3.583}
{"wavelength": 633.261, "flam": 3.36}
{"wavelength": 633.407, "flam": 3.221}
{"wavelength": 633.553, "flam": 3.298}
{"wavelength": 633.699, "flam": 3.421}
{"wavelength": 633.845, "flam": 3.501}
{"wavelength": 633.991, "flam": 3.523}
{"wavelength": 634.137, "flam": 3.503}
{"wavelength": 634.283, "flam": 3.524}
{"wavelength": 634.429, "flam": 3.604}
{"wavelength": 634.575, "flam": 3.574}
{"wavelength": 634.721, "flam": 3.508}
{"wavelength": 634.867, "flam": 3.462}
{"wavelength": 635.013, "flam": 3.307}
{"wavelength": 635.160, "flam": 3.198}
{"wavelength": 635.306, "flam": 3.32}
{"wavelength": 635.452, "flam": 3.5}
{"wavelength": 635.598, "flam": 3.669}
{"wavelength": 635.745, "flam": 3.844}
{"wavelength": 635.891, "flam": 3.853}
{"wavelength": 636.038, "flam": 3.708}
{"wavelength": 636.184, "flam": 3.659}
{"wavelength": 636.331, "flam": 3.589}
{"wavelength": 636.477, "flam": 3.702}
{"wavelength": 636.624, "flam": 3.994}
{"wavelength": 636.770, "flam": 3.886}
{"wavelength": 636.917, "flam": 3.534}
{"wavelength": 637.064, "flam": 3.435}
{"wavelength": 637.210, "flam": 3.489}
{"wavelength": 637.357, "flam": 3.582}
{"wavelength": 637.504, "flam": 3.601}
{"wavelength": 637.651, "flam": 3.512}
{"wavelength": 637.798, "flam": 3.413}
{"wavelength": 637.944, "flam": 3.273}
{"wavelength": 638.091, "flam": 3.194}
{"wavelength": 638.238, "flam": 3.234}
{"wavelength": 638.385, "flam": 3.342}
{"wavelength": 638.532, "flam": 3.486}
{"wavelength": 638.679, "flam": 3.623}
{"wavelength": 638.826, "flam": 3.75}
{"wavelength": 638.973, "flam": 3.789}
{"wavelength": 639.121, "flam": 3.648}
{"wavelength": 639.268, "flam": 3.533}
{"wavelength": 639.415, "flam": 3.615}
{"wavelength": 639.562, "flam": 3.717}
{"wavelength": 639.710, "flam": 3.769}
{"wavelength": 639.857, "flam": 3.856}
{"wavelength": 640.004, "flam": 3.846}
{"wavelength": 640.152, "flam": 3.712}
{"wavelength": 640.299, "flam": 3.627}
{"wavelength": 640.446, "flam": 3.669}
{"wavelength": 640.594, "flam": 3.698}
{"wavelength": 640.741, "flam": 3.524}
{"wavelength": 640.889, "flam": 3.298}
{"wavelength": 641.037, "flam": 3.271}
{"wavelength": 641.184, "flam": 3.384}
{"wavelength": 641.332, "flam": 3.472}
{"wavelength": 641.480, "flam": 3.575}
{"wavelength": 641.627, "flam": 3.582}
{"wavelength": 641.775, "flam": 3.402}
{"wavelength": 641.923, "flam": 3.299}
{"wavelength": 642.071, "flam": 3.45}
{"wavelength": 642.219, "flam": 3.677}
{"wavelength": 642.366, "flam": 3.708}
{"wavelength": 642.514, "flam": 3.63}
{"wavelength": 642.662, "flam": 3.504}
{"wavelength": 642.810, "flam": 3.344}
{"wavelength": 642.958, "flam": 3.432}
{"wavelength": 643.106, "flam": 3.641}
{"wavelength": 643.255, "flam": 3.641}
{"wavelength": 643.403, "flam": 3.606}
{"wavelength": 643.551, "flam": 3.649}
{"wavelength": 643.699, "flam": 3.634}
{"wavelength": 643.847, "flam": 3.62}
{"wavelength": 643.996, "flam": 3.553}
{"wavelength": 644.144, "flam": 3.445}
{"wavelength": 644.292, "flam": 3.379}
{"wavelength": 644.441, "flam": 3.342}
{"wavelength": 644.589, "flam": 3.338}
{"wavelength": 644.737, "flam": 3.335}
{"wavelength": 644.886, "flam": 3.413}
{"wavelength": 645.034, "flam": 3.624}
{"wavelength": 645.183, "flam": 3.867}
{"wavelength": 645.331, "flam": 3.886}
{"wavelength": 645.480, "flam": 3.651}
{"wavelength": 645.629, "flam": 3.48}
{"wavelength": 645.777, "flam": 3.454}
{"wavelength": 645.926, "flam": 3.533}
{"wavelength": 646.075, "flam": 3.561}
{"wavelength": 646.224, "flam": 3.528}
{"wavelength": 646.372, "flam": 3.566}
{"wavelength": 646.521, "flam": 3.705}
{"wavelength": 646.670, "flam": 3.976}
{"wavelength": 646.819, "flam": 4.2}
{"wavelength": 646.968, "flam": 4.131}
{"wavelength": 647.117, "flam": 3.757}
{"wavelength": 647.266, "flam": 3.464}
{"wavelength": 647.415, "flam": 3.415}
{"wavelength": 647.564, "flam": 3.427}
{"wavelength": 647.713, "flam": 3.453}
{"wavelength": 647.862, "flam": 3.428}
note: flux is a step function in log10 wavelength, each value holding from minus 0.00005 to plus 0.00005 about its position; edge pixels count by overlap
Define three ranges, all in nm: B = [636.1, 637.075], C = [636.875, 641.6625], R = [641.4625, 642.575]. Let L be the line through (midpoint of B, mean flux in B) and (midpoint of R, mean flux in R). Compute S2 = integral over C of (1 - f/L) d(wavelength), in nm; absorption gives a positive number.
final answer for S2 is 0.10 nm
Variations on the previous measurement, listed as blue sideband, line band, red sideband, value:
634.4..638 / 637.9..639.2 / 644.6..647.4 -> 0.04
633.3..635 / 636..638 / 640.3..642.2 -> -0.08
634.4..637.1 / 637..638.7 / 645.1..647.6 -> 0.09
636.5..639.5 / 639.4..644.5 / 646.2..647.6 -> 0.10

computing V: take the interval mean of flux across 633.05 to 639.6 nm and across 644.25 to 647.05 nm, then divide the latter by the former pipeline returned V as 1.03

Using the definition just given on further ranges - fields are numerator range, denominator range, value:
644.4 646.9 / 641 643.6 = 1.03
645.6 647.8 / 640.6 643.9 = 1.04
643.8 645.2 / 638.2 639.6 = 0.97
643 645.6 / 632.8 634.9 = 1.01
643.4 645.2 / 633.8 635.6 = 1.01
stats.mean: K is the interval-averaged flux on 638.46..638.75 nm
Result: 3.55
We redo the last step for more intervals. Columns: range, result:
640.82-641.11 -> 3.28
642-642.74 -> 3.6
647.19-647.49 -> 3.44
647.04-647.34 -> 3.62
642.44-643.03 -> 3.48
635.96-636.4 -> 3.65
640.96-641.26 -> 3.33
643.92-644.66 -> 3.41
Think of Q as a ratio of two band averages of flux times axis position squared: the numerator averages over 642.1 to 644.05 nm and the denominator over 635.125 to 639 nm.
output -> 1.0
